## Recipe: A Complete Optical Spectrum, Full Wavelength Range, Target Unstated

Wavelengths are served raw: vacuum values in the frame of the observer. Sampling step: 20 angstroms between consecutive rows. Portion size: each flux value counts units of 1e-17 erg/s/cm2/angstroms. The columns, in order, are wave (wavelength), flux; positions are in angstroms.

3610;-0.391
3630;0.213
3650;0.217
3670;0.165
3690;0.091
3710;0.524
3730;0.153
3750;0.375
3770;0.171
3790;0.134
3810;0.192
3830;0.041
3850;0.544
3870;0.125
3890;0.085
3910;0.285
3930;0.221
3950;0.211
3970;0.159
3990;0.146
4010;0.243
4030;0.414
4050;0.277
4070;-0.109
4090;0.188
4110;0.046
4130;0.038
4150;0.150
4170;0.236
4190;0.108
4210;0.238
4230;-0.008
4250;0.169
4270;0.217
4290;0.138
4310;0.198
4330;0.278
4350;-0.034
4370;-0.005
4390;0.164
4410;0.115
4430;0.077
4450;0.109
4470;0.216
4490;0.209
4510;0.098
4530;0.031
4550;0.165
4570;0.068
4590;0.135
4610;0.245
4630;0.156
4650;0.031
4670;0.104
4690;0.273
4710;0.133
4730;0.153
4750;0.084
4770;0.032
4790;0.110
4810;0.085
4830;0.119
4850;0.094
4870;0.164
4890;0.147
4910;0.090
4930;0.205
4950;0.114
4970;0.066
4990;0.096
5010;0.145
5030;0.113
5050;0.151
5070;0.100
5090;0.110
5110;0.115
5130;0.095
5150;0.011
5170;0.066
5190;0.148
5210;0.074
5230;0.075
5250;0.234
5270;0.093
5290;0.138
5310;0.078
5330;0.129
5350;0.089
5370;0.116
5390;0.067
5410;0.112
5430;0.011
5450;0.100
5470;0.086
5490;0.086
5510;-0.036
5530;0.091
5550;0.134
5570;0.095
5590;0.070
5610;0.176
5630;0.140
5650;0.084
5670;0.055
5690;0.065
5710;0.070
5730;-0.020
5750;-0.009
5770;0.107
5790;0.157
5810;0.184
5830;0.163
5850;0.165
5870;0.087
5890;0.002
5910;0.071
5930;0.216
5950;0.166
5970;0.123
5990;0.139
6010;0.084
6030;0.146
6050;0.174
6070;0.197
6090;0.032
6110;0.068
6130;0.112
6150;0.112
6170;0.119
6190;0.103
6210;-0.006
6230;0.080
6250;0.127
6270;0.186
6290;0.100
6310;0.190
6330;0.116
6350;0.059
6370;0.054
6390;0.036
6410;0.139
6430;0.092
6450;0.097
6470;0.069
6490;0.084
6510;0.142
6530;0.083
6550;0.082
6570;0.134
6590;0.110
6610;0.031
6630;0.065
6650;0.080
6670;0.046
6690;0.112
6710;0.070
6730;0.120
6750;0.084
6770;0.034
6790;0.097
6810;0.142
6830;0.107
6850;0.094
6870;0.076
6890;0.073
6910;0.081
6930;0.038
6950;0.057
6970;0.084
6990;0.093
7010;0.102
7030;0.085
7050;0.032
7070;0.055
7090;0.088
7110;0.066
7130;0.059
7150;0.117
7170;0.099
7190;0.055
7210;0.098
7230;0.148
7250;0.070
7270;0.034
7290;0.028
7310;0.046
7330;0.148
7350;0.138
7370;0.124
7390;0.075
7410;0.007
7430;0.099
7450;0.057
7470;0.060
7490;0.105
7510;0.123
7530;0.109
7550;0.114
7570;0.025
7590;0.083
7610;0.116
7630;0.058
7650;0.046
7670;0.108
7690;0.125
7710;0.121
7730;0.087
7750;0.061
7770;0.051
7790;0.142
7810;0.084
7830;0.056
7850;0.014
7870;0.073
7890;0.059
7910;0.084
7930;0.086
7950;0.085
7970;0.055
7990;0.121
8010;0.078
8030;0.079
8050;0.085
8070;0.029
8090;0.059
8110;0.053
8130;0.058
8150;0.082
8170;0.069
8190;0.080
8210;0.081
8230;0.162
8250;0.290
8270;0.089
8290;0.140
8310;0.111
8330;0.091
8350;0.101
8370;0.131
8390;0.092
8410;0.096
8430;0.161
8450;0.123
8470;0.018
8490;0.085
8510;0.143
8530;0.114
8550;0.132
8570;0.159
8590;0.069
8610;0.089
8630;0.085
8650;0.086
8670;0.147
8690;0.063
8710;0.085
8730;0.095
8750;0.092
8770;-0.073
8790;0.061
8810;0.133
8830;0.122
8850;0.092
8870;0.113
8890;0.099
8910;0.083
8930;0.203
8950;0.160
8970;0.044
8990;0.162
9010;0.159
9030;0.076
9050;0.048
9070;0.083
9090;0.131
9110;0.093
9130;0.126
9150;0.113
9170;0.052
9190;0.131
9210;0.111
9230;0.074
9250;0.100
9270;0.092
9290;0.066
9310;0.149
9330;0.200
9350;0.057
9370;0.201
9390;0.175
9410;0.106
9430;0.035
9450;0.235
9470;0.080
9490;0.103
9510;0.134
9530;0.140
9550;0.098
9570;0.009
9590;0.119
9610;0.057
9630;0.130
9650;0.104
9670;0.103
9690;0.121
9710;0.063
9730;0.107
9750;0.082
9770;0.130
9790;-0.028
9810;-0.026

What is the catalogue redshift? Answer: 1.21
